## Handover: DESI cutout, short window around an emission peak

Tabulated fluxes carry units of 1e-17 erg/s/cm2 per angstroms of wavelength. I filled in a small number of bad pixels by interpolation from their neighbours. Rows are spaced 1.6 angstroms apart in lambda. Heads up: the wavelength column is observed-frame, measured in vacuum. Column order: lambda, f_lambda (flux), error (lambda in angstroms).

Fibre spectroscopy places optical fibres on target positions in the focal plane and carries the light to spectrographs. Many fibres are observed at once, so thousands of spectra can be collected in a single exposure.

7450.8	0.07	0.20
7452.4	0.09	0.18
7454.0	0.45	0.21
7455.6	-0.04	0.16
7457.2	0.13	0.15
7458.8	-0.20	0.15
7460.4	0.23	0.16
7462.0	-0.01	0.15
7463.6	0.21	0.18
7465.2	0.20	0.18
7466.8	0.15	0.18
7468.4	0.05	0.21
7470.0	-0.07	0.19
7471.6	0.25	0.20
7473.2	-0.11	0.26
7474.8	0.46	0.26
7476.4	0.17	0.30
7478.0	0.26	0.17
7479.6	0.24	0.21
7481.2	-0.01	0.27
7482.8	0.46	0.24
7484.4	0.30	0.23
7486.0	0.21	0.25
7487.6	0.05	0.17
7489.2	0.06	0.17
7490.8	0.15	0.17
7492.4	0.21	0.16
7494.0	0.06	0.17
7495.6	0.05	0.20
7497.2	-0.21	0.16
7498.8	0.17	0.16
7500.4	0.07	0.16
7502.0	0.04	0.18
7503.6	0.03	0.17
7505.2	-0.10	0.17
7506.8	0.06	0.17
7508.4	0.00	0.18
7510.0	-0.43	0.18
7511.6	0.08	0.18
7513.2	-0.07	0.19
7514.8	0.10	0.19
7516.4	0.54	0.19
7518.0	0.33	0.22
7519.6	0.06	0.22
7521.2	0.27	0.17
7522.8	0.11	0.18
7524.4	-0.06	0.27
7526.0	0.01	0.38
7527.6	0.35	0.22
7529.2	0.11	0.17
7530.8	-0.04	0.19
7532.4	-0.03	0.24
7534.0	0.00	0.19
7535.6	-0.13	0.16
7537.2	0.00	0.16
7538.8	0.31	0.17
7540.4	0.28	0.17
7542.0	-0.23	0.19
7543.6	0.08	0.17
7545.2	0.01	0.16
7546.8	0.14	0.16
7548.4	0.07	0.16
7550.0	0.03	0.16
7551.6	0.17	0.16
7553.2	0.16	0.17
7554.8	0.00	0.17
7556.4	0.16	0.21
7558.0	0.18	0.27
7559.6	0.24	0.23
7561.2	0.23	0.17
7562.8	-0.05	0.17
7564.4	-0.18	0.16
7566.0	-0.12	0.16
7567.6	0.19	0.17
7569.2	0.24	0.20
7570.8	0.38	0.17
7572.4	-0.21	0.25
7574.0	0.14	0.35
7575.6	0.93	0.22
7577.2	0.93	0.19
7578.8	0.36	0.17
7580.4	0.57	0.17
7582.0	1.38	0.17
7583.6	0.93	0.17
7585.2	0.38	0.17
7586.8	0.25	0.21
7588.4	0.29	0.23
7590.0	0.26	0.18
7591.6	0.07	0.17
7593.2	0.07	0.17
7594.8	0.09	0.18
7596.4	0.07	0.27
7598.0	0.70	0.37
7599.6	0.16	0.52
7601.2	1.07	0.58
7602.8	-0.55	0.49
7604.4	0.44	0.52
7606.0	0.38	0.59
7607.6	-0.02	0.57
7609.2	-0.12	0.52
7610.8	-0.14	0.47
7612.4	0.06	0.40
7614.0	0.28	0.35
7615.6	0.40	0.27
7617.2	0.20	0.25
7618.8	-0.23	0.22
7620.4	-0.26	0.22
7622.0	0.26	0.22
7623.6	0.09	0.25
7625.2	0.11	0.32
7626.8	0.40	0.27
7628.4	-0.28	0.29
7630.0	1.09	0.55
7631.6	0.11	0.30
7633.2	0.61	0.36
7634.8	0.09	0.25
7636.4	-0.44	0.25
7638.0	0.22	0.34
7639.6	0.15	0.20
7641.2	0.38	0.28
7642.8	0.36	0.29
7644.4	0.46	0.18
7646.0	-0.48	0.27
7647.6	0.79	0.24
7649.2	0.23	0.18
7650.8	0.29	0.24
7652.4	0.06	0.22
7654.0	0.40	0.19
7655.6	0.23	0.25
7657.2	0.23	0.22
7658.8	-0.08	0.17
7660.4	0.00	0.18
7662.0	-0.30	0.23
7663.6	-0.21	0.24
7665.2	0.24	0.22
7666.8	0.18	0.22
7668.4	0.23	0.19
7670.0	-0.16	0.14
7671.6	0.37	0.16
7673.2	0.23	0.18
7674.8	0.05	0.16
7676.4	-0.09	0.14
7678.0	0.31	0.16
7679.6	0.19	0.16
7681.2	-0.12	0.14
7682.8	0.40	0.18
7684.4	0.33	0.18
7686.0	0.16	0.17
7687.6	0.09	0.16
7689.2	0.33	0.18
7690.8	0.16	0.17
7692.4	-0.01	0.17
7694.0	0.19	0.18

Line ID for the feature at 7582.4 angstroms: [O II] 3727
